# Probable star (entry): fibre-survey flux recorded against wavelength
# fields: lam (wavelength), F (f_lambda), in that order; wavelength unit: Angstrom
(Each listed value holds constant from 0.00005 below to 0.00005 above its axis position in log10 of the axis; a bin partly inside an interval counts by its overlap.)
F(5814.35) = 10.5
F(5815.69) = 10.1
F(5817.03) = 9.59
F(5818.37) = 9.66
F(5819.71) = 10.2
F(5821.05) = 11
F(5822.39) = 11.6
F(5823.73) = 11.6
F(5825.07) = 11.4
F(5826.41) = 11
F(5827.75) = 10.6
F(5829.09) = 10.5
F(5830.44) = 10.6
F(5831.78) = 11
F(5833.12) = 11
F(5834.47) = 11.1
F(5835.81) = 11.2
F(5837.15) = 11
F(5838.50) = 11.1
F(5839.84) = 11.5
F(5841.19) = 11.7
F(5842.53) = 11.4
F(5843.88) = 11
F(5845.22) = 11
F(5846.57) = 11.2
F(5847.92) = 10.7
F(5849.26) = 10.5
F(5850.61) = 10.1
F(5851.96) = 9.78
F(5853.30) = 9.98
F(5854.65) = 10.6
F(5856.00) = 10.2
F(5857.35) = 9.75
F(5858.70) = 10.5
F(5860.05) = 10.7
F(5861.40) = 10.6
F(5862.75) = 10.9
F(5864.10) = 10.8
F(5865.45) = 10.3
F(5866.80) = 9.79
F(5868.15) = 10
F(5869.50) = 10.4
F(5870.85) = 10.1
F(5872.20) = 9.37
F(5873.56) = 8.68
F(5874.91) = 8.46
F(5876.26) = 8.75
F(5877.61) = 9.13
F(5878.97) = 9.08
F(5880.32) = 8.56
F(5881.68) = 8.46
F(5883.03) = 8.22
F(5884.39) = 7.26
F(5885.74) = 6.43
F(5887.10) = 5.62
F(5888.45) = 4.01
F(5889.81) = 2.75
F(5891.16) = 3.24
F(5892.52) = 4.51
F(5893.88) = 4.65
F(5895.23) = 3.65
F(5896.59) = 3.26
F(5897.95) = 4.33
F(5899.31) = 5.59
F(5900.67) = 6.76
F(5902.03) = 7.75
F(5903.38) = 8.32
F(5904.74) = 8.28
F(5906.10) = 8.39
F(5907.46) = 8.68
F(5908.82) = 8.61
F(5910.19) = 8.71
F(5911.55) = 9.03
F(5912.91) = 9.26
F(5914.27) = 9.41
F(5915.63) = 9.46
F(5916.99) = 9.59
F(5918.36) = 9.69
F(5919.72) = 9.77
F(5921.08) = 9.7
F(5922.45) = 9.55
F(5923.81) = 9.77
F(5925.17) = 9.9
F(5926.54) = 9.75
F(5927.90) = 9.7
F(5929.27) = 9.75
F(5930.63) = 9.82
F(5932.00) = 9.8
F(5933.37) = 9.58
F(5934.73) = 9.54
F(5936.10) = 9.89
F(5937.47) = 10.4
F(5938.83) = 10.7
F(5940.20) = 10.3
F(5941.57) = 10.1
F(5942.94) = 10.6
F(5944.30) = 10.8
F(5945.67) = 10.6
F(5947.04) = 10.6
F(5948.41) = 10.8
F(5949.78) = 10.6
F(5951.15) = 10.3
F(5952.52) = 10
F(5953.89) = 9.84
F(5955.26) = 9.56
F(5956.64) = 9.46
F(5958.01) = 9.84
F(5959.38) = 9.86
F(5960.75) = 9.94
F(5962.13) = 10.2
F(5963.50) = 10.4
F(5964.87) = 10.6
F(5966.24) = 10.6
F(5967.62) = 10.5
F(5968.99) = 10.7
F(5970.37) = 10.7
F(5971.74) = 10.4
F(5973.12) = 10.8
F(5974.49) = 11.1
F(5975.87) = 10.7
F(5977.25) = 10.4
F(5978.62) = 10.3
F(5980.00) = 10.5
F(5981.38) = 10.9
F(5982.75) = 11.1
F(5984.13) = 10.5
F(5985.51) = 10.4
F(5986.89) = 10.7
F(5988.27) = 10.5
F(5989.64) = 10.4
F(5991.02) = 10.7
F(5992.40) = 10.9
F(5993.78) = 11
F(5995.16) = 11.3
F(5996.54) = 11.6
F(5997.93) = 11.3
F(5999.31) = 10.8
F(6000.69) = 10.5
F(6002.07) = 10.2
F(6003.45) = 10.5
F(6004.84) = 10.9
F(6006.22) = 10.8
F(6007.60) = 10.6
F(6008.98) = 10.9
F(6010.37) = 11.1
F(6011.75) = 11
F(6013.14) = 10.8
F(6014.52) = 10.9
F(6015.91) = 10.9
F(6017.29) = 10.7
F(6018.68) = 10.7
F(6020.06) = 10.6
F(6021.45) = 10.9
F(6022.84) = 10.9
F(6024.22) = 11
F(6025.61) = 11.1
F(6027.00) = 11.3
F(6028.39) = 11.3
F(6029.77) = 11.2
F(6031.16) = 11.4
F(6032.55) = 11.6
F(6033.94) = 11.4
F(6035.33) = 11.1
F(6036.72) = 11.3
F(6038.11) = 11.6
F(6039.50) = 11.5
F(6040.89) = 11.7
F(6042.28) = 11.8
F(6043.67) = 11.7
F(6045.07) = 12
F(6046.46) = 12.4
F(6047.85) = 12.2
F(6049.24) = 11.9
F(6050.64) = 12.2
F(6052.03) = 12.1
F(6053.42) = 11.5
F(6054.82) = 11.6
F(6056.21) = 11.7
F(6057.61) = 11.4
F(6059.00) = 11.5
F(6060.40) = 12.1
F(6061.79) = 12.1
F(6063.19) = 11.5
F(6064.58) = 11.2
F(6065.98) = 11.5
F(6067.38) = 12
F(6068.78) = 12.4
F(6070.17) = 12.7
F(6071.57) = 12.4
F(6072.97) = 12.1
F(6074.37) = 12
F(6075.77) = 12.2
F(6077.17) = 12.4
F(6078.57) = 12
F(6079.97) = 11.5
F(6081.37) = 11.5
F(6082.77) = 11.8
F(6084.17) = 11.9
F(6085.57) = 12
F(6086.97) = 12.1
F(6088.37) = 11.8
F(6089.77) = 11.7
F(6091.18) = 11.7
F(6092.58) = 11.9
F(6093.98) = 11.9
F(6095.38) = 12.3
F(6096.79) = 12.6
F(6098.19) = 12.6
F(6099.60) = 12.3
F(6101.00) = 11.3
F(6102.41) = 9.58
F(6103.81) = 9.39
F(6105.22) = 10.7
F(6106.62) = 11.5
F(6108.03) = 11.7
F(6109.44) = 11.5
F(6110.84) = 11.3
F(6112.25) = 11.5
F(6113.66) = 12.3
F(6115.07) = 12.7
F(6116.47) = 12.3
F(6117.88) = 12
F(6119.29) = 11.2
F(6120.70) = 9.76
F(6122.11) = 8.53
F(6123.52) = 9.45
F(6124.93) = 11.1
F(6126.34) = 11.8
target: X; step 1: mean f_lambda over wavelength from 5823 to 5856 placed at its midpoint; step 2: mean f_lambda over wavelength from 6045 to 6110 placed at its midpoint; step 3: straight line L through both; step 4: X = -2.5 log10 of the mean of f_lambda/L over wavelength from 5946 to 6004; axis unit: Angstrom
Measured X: 0.09 mag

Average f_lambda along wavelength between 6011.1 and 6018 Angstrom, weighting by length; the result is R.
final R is 10.9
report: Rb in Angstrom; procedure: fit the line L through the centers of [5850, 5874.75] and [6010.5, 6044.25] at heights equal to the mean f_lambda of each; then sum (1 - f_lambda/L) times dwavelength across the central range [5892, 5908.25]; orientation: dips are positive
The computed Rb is 6.5 Angstrom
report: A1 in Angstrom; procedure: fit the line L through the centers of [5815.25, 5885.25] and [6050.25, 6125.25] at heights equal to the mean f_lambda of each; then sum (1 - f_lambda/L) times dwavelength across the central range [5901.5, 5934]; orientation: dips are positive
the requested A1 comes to 4.2 Angstrom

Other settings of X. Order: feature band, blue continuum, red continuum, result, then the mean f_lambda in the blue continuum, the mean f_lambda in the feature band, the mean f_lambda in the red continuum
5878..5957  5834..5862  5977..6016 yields 0.26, 10.7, 8.5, 10.8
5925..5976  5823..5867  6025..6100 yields 0.11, 10.8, 10.2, 11.8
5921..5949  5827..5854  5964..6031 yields 0.08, 10.8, 10.1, 10.8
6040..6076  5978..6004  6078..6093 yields -0.04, 10.7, 11.9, 11.8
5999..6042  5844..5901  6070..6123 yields -0.05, 8.33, 11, 11.6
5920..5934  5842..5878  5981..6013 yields 0.08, 10.2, 9.73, 10.8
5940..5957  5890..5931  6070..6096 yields -0.17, 7.89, 10.3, 12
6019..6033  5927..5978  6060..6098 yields 0.01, 10.3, 11.1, 12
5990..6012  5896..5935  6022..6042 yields -0.03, 8.69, 10.9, 11.3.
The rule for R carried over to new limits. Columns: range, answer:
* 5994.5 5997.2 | 11.5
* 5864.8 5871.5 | 10.1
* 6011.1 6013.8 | 10.9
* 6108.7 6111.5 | 11.4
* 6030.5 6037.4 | 11.4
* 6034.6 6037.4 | 11.2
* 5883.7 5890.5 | 5.21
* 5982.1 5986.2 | 10.6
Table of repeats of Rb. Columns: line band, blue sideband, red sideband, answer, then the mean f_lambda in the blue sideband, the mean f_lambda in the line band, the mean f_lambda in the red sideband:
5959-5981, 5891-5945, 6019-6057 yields -1.5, 8.57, 10.5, 11.5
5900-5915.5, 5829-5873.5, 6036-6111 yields 3.4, 10.6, 8.51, 11.8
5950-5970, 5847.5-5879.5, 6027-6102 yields 1.3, 9.96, 10.1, 11.8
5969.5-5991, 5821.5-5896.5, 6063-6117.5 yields 0.0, 9.37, 10.6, 11.8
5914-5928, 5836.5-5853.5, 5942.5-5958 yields 1.0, 10.9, 9.67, 10.3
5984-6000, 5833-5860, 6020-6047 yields 0.6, 10.8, 10.9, 11.4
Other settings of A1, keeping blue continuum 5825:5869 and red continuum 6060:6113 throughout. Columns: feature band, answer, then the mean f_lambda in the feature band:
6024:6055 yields -0.2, 11.6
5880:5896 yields 7.9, 5.53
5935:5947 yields 0.8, 10.4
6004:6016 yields 0.6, 10.9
